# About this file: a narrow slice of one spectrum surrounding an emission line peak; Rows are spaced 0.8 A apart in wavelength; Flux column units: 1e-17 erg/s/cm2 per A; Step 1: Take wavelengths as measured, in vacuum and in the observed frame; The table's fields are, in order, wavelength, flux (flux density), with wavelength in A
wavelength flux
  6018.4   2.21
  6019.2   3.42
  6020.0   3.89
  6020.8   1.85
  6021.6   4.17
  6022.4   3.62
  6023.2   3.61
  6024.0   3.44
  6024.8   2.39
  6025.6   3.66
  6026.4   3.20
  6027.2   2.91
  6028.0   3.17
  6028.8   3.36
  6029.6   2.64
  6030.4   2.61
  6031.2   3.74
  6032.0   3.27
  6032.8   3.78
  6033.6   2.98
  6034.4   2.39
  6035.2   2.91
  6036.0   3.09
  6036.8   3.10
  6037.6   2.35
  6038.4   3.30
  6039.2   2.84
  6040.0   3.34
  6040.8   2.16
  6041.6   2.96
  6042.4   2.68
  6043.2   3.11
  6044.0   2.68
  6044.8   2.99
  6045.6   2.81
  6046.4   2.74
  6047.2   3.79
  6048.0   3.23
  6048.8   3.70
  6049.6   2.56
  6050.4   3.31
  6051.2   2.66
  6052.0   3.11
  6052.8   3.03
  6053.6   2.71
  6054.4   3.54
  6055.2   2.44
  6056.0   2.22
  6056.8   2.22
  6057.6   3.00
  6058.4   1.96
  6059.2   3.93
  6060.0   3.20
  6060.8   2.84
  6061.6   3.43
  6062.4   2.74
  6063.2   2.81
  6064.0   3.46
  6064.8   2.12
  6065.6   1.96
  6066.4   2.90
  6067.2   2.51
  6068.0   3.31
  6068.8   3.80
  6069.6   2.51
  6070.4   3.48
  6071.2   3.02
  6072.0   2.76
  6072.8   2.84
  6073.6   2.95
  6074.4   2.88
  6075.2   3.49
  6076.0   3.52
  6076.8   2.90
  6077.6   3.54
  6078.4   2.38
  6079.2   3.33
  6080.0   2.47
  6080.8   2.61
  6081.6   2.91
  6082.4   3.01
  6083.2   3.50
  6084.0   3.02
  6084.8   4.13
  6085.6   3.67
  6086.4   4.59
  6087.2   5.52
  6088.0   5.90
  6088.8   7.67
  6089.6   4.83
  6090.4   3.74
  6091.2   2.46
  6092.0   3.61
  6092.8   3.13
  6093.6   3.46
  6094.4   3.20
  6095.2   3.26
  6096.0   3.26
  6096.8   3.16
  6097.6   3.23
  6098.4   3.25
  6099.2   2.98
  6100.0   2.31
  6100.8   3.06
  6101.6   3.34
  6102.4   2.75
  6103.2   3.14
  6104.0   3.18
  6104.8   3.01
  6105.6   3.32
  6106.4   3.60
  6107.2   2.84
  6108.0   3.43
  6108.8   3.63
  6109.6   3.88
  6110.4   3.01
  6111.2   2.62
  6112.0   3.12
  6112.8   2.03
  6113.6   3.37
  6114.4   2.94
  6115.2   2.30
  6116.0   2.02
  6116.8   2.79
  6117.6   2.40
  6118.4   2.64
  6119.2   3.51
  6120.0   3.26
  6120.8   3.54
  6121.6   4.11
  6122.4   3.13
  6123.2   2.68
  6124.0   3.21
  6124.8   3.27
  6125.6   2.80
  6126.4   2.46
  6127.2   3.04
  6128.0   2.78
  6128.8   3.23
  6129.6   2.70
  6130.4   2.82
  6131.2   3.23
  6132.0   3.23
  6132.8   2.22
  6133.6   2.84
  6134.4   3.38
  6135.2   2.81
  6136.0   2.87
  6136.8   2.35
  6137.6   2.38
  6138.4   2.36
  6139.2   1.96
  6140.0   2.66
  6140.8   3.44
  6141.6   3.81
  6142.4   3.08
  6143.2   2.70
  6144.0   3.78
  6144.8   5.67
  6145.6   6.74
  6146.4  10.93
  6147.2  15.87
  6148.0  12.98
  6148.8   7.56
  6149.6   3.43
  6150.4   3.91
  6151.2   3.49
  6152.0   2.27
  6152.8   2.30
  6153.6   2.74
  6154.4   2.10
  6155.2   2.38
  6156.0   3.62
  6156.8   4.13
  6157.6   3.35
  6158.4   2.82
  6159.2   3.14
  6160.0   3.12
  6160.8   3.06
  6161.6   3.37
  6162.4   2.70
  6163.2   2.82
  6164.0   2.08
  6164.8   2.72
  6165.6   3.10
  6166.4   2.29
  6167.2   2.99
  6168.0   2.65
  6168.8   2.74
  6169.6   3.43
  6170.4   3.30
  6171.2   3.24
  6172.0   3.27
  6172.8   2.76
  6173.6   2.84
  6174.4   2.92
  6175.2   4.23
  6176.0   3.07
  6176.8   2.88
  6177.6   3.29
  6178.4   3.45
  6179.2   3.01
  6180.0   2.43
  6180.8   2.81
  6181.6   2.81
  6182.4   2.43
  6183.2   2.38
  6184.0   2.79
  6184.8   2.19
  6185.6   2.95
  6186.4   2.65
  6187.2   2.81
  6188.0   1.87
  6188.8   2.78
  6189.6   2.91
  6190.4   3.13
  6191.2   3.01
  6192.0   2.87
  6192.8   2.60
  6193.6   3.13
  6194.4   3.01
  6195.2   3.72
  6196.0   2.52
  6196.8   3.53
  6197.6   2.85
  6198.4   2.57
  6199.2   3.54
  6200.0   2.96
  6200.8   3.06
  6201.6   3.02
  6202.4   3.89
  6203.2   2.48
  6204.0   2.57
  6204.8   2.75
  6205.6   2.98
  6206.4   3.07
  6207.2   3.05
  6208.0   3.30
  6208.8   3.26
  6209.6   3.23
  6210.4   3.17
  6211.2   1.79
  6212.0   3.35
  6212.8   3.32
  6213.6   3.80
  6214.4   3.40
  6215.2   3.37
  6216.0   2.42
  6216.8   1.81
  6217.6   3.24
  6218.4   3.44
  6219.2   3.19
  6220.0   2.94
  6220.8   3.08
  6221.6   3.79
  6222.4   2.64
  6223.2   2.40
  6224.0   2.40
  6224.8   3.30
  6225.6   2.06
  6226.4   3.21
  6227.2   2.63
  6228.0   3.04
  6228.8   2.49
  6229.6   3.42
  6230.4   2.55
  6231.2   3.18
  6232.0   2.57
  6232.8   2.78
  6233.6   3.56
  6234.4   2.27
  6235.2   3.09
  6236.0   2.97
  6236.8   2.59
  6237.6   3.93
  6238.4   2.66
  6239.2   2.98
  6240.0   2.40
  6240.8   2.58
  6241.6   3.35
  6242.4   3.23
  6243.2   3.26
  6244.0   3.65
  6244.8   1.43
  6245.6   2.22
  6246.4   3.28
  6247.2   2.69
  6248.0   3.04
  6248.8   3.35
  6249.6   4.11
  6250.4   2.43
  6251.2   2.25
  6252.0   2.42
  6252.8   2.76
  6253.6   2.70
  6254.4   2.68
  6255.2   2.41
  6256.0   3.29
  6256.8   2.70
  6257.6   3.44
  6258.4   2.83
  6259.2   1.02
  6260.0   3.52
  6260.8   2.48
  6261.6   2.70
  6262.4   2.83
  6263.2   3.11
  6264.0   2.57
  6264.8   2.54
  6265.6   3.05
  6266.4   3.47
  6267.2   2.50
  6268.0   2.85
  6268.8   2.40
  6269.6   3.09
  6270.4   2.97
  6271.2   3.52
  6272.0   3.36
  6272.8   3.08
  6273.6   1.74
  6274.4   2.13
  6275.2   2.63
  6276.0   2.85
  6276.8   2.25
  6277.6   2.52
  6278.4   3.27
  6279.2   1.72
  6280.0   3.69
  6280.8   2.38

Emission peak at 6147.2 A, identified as [O III]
